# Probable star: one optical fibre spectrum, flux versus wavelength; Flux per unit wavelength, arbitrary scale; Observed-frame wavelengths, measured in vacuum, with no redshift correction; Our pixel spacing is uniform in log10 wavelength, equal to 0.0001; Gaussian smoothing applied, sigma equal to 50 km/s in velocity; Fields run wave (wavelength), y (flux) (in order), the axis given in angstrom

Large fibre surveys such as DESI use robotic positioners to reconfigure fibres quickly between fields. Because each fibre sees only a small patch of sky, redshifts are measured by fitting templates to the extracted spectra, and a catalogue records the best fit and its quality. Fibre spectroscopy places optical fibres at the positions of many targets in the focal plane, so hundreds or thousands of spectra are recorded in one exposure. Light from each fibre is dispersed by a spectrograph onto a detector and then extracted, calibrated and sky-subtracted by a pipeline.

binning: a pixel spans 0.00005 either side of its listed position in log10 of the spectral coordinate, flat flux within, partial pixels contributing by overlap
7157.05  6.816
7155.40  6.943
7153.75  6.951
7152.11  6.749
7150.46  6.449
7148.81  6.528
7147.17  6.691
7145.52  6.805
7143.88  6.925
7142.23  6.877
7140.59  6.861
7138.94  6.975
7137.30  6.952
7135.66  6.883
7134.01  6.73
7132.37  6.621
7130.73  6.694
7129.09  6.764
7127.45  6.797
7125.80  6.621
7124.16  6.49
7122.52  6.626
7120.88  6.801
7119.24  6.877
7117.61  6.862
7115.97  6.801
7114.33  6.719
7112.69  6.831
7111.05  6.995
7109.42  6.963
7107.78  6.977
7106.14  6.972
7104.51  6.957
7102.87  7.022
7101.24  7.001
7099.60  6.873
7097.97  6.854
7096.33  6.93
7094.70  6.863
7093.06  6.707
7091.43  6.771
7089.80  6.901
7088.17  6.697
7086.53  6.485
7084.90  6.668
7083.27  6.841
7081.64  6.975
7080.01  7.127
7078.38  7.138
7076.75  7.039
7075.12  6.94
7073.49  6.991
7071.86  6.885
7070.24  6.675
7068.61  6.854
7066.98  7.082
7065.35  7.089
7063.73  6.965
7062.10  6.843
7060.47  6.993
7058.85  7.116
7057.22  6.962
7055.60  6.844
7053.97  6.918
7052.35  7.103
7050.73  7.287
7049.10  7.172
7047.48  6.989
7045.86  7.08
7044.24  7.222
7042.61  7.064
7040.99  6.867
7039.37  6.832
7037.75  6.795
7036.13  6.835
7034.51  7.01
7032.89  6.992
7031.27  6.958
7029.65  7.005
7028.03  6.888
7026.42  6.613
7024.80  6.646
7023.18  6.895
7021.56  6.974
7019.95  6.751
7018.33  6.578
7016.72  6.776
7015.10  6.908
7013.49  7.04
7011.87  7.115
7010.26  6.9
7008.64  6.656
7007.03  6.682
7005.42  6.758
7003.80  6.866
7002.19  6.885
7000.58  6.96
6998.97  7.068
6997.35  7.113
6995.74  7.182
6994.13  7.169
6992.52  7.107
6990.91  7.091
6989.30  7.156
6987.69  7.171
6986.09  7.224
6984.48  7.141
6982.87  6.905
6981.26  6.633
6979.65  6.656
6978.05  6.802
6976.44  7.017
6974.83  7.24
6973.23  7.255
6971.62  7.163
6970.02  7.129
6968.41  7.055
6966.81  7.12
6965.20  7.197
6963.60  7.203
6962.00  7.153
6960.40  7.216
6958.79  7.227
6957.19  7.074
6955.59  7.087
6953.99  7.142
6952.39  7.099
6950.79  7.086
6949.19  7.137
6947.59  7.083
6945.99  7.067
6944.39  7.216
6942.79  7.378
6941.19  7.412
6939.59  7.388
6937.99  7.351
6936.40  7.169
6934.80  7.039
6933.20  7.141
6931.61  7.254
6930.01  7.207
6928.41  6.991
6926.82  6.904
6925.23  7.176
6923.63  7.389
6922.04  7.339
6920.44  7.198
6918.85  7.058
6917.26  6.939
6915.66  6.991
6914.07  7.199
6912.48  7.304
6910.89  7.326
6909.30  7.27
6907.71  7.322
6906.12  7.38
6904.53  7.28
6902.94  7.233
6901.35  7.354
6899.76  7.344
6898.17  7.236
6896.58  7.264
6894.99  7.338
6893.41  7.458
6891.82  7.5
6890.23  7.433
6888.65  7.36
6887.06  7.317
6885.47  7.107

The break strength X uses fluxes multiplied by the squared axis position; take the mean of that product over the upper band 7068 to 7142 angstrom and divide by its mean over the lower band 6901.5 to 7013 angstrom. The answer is 1.0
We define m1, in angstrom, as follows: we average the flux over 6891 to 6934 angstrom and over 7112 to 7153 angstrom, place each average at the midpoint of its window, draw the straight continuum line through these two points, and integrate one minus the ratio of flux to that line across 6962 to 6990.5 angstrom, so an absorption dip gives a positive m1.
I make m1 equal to 0.13 angstrom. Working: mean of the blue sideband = 7.24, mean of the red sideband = 6.76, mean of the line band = 7.07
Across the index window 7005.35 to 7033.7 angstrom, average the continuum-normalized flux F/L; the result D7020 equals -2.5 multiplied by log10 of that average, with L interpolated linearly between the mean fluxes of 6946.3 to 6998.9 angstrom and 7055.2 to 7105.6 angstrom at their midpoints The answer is 0.03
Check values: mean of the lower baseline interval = 7.09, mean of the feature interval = 6.84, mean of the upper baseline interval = 6.91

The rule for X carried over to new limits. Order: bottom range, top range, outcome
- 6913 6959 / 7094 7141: 1.01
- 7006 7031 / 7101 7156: 1.03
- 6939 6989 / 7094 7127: 1.00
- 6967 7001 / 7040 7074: 1.01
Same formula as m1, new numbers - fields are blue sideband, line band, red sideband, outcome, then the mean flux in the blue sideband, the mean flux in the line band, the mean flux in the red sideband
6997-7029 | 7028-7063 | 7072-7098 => -0.68 angstrom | 6.85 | 6.99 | 6.87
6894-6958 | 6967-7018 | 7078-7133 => 0.54 angstrom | 7.21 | 6.99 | 6.83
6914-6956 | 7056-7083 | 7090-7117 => -0.12 angstrom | 7.16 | 6.98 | 6.89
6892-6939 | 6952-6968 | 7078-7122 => -0.02 angstrom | 7.23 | 7.15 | 6.87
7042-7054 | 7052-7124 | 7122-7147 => 0.67 angstrom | 7.12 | 6.89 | 6.77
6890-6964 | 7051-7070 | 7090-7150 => -0.10 angstrom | 7.22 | 6.98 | 6.82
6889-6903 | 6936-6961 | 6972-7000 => -0.05 angstrom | 7.36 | 7.2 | 7.05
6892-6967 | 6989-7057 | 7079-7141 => 0.65 angstrom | 7.21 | 6.95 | 6.83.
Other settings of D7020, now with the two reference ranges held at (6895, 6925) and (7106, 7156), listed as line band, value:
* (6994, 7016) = 0.02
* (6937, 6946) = -0.02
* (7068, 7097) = 0.01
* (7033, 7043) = 0.01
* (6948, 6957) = 0.01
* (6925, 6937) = 0.01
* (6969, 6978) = 0.00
